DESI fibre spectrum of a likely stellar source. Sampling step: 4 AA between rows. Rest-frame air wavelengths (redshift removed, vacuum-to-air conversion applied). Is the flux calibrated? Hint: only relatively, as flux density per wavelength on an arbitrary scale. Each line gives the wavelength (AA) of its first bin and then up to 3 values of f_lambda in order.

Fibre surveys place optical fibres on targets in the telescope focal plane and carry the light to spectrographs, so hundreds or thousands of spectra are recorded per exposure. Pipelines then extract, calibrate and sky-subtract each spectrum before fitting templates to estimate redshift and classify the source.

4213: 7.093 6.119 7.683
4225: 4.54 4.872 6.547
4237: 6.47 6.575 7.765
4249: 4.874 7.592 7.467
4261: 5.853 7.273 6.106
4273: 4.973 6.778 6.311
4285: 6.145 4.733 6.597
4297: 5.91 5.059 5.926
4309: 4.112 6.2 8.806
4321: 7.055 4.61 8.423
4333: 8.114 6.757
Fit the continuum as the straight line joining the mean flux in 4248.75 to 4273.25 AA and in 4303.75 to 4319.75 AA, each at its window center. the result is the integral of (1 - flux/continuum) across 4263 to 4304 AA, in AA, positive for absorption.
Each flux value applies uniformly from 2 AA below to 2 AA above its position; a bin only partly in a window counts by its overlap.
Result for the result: 2.8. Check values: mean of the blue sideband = 6.5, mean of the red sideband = 6.31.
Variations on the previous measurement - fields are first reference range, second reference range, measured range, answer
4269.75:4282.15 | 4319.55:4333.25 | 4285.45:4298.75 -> 1.1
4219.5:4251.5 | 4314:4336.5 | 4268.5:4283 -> 1.4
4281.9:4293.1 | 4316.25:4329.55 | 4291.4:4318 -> 1.5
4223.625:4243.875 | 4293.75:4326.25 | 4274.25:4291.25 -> 0.1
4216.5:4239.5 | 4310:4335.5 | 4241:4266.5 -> -1.8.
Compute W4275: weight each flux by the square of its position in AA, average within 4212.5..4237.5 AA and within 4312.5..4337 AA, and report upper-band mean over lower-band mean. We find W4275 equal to 1.24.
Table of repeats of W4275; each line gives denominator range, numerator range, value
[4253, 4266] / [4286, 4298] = 0.84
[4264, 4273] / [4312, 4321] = 1.24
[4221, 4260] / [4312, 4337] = 1.18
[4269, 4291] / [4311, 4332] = 1.24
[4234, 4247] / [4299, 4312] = 0.76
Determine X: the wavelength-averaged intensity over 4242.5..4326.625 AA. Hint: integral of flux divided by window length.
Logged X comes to 6.21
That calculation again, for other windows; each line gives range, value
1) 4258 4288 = 6.2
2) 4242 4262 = 6.75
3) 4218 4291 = 6.25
